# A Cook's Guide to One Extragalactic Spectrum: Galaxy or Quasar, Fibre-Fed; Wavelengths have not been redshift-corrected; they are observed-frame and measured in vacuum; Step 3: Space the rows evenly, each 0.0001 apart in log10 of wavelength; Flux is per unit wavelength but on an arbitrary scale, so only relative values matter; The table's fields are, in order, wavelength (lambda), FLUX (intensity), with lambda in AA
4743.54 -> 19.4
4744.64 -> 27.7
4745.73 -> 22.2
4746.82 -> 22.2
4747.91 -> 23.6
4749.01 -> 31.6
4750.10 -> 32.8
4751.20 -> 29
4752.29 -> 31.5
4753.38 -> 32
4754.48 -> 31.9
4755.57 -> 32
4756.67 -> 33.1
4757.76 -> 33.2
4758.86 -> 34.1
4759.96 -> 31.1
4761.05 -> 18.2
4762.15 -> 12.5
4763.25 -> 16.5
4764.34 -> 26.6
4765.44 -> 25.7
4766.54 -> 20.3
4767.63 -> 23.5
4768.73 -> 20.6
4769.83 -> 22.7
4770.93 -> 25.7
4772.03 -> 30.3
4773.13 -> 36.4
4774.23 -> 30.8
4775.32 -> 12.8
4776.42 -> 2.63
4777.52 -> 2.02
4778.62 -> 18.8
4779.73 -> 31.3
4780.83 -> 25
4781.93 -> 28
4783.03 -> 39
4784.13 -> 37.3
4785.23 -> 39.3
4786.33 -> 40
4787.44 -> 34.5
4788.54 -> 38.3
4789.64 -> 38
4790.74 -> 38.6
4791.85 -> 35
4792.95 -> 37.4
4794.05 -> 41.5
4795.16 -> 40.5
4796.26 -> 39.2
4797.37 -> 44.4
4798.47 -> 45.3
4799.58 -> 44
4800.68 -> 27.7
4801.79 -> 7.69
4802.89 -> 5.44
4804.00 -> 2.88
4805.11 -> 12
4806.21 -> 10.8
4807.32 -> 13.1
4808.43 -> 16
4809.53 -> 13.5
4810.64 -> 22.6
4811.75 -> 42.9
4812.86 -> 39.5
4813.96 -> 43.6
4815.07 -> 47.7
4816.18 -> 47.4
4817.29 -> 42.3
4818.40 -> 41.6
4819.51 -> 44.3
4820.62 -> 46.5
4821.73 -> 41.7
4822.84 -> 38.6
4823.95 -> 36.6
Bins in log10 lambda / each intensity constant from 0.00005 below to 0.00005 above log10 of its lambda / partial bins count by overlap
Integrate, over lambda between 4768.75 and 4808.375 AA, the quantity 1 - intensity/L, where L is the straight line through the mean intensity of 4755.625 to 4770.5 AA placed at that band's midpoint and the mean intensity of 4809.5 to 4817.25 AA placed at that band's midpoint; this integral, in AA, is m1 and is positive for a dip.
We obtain 4.7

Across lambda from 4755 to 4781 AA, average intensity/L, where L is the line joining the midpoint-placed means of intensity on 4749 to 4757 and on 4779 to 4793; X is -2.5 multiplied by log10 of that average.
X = 0.37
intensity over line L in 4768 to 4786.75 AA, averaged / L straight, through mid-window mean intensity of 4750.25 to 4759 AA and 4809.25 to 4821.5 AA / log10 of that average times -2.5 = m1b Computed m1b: 0.33 mag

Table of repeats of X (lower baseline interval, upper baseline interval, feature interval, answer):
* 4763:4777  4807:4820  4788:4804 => -0.13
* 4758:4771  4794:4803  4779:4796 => -0.19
